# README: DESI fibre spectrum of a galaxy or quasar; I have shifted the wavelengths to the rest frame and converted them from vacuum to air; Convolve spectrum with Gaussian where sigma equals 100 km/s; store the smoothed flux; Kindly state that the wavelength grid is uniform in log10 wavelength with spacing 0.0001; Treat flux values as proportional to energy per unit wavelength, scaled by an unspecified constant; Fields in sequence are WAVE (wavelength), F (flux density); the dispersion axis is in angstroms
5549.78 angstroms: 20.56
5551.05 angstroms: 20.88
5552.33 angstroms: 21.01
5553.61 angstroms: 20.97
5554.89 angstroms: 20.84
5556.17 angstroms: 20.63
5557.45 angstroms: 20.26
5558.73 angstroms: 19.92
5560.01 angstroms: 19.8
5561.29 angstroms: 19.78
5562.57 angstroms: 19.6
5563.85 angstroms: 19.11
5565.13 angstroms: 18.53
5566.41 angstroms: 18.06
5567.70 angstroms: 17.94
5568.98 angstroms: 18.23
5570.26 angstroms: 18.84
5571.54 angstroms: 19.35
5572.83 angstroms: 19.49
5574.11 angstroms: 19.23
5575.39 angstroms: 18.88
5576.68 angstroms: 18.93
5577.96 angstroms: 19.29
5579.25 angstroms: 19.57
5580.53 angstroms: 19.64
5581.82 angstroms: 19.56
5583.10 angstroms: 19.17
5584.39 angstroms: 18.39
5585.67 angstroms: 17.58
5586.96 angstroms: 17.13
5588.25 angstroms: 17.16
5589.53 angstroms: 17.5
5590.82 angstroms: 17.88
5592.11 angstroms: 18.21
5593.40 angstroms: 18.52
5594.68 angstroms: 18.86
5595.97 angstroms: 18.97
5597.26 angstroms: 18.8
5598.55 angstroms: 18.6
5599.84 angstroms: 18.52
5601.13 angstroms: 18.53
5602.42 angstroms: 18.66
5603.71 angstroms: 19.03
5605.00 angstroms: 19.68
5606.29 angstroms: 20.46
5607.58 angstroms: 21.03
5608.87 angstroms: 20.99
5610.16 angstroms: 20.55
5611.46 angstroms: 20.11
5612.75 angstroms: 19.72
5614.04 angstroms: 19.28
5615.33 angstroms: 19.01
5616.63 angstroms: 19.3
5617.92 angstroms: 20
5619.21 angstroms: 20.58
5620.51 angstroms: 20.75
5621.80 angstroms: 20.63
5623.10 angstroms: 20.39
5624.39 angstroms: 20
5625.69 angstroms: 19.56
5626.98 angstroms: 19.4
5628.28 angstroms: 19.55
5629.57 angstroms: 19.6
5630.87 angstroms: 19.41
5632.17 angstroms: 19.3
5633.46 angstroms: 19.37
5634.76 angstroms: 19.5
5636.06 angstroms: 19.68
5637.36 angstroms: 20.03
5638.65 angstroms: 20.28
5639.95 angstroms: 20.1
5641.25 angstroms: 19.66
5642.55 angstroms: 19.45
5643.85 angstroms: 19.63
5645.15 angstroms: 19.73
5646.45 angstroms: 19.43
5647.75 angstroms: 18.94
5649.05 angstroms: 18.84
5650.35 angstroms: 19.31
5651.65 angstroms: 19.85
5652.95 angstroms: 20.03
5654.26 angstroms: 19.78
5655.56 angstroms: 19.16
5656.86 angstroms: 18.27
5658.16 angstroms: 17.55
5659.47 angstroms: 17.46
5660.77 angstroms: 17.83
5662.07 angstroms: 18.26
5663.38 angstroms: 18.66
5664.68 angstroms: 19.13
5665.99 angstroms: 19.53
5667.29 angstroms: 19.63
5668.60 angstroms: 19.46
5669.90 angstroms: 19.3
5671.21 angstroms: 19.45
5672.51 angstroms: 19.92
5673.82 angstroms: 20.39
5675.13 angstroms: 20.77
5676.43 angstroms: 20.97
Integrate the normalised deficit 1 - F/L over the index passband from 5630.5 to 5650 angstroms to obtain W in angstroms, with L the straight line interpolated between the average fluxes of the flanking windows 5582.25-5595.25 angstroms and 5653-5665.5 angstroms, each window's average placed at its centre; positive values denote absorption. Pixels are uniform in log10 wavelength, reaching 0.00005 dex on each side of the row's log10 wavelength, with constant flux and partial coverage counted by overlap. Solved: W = -1.22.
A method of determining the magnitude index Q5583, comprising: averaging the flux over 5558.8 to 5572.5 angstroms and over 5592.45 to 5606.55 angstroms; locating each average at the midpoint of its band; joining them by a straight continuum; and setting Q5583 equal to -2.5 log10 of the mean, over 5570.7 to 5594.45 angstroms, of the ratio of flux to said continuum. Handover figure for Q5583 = 0.02 mag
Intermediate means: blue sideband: 19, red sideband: 18.9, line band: 18.6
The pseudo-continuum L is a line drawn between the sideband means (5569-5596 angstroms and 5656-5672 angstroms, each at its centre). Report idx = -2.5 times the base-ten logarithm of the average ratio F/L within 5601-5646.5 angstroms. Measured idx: -0.06 mag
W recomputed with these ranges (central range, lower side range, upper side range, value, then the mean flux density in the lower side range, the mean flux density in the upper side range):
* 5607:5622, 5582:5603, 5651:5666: -1.4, 18.3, 18.8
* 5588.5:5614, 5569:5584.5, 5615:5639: 0.4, 19.2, 19.8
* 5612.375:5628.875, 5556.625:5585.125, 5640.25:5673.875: -0.6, 19.2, 19.2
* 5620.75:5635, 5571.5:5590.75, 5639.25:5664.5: -0.6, 18.7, 19.1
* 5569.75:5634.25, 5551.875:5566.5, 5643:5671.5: 0.9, 19.9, 19.1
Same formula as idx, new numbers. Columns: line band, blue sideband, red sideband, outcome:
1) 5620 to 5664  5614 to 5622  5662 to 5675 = 0.019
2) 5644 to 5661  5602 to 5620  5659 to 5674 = 0.017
